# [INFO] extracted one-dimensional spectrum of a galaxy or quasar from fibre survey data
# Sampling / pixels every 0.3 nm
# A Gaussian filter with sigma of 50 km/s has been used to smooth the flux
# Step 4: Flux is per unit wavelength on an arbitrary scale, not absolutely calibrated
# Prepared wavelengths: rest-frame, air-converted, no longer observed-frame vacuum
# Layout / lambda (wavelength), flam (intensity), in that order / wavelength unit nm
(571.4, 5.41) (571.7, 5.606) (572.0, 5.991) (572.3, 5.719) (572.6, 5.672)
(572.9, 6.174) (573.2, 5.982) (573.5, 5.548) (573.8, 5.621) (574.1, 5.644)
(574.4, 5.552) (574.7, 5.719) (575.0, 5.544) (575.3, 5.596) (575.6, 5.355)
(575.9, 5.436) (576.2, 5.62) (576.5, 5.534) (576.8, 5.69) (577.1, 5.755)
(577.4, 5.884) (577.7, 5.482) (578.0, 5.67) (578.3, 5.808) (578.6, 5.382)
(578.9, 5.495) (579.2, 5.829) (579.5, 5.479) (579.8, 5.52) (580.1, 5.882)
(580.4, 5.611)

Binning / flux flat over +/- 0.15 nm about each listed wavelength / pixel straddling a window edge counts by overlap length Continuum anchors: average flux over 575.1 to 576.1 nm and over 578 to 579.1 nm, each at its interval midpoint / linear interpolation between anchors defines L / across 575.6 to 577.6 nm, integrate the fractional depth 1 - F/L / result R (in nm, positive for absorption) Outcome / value -0.04 nm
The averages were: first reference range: 5.47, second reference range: 5.59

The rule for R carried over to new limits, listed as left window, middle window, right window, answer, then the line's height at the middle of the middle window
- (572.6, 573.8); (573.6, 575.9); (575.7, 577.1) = 0.059 nm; 5.71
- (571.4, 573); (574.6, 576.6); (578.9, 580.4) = 0.064 nm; 5.72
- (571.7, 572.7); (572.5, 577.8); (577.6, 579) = 0.017 nm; 5.68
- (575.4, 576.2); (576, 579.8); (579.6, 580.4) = -0.047 nm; 5.56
